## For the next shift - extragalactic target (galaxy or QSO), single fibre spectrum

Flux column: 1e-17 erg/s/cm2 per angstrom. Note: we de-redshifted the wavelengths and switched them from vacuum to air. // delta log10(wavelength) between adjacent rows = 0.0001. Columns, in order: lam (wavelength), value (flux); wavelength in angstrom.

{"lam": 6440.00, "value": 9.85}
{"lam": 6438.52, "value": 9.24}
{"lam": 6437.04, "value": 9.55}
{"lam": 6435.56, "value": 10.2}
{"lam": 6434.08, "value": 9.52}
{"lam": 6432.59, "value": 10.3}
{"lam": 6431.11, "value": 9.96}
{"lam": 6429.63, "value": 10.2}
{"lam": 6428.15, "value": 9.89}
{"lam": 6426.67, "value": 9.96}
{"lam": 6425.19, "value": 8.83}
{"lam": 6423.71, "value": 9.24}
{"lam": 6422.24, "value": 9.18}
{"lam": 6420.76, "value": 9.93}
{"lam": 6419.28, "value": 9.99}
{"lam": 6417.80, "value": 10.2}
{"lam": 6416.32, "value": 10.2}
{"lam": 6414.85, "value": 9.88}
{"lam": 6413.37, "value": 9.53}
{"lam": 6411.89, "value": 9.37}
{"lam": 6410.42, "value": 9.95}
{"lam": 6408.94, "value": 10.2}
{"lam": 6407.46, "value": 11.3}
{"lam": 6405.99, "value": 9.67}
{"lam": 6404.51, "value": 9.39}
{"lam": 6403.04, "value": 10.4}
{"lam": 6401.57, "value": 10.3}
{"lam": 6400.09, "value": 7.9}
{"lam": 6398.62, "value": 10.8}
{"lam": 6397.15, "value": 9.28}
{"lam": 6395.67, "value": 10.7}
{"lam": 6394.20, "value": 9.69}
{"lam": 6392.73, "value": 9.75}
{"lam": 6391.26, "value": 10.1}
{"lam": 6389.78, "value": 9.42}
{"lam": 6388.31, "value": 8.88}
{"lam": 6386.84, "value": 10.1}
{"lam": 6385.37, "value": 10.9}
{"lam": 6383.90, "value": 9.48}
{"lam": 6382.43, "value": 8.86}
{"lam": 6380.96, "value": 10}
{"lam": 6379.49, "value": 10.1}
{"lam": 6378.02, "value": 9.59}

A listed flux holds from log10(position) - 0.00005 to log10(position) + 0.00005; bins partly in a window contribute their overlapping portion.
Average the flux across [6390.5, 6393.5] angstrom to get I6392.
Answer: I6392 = 9.9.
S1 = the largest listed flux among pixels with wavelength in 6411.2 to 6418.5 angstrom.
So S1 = 10.2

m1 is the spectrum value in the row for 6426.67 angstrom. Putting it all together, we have 9.96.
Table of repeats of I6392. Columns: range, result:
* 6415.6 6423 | 9.9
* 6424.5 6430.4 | 9.73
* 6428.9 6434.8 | 9.98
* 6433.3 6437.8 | 9.75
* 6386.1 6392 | 9.62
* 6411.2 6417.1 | 9.75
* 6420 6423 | 9.57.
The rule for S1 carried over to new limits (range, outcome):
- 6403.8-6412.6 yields 11.3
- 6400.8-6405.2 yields 10.4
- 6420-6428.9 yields 9.96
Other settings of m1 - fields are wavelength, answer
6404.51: 9.39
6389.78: 9.42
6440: 9.85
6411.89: 9.37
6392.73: 9.75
